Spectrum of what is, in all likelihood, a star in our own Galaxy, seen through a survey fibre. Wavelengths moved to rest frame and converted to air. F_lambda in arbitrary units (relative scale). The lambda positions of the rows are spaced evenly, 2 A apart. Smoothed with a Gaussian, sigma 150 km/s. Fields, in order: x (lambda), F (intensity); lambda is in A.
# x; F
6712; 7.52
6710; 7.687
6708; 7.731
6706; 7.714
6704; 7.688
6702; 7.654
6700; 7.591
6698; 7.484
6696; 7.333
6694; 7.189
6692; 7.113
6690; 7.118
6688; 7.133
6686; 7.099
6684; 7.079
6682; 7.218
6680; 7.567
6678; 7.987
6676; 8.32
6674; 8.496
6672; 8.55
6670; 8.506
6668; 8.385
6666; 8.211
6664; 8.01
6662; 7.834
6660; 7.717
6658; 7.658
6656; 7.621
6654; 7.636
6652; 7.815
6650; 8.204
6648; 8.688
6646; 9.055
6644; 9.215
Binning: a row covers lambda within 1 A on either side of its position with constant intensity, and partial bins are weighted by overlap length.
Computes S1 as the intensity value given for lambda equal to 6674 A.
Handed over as 8.496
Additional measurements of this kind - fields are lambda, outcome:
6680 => 7.567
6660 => 7.717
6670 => 8.506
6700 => 7.591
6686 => 7.099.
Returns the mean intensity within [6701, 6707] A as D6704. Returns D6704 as 7.69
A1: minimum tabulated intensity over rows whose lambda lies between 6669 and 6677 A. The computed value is 8.32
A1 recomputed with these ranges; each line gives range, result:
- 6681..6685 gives 7.079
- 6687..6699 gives 7.113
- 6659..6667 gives 7.717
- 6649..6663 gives 7.621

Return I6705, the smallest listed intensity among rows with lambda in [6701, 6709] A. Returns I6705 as 7.654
